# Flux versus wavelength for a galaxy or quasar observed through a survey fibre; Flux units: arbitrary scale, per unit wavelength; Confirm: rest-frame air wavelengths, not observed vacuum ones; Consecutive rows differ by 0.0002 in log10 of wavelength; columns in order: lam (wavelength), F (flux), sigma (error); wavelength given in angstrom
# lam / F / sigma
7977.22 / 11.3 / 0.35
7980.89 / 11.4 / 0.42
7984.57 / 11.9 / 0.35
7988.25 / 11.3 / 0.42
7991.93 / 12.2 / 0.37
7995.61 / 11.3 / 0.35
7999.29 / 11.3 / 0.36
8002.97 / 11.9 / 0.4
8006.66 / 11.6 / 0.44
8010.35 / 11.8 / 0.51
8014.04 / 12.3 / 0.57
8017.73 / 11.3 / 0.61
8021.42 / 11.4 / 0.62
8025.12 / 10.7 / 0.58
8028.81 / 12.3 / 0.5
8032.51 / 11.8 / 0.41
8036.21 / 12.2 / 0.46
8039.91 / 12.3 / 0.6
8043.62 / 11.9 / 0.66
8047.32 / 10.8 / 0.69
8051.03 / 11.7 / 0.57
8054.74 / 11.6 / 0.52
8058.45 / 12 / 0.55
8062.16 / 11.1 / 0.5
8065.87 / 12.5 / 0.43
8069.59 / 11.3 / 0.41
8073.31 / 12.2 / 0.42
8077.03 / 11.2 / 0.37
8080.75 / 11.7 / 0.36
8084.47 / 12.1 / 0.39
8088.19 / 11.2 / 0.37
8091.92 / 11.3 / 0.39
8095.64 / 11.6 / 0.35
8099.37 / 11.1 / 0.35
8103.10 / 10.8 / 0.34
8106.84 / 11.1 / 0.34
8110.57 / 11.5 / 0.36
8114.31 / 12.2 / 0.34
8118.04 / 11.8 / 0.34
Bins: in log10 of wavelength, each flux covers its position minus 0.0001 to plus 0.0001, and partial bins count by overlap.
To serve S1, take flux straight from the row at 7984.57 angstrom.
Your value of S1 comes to 11.9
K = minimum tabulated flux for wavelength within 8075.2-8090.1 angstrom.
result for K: 11.2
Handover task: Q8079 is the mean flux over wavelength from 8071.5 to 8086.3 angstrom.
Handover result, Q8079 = 11.8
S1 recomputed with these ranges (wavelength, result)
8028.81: 12.3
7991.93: 12.2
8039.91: 12.3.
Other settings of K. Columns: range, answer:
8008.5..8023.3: 11.3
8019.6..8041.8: 10.7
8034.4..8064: 10.8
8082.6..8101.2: 11.1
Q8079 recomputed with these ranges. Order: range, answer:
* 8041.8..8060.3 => 11.6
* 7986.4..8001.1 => 11.5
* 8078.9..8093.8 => 11.6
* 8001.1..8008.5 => 11.7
